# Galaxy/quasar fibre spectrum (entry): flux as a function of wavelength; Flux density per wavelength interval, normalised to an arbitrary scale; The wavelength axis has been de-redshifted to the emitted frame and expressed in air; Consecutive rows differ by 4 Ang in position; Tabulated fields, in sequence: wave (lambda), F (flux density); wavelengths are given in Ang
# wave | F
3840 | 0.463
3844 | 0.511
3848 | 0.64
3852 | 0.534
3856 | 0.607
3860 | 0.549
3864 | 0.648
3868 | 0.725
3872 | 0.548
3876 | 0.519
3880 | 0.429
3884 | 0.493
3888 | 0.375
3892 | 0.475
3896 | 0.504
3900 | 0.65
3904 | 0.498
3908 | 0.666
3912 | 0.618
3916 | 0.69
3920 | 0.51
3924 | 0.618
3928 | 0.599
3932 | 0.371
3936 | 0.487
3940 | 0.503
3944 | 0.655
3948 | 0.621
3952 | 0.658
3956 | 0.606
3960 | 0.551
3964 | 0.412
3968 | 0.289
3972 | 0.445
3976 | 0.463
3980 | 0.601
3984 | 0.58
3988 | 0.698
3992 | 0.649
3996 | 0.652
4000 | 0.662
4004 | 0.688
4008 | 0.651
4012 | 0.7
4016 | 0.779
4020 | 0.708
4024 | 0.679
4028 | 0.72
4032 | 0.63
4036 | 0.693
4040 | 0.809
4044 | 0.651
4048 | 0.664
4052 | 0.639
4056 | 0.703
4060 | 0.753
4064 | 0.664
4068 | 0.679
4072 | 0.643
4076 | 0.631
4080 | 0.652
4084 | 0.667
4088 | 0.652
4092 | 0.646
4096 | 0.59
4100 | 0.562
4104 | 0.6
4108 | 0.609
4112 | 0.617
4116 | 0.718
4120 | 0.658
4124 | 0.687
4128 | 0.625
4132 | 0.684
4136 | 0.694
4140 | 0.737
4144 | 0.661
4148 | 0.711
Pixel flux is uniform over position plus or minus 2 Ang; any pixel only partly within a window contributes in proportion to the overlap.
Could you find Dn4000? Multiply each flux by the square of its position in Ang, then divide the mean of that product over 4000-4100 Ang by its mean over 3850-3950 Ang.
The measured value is 1.3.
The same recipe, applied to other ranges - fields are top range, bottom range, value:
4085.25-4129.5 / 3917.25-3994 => 1.26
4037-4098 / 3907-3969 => 1.29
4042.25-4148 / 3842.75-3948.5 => 1.31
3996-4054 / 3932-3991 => 1.33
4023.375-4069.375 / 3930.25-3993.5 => 1.34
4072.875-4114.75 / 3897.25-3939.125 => 1.20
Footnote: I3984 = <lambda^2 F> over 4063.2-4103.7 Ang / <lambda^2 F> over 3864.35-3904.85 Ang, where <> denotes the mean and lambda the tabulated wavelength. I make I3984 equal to 1.3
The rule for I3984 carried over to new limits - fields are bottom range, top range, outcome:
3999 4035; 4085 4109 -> 0.92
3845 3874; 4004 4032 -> 1.26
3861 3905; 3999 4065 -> 1.40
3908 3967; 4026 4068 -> 1.30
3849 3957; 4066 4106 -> 1.23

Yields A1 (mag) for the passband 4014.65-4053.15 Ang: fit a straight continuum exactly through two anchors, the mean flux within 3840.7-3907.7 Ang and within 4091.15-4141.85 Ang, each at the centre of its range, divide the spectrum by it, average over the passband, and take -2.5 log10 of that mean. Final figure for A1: -0.140 mag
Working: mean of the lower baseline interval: 0.546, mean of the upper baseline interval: 0.648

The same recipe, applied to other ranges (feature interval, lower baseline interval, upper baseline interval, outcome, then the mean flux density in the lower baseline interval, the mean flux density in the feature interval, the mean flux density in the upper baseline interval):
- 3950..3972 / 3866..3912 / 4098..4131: 0.145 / 0.538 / 0.498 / 0.636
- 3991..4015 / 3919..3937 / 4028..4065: -0.073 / 0.519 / 0.672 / 0.692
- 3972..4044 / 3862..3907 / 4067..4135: -0.111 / 0.536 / 0.662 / 0.643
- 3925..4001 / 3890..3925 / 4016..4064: 0.143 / 0.58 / 0.552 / 0.698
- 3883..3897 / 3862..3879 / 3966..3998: 0.279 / 0.599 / 0.457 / 0.547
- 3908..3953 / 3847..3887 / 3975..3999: 0.024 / 0.563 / 0.578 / 0.615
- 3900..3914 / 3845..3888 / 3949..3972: -0.128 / 0.559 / 0.602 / 0.503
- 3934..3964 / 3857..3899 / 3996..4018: 0.088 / 0.531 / 0.572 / 0.692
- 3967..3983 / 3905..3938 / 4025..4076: 0.301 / 0.568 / 0.468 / 0.685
